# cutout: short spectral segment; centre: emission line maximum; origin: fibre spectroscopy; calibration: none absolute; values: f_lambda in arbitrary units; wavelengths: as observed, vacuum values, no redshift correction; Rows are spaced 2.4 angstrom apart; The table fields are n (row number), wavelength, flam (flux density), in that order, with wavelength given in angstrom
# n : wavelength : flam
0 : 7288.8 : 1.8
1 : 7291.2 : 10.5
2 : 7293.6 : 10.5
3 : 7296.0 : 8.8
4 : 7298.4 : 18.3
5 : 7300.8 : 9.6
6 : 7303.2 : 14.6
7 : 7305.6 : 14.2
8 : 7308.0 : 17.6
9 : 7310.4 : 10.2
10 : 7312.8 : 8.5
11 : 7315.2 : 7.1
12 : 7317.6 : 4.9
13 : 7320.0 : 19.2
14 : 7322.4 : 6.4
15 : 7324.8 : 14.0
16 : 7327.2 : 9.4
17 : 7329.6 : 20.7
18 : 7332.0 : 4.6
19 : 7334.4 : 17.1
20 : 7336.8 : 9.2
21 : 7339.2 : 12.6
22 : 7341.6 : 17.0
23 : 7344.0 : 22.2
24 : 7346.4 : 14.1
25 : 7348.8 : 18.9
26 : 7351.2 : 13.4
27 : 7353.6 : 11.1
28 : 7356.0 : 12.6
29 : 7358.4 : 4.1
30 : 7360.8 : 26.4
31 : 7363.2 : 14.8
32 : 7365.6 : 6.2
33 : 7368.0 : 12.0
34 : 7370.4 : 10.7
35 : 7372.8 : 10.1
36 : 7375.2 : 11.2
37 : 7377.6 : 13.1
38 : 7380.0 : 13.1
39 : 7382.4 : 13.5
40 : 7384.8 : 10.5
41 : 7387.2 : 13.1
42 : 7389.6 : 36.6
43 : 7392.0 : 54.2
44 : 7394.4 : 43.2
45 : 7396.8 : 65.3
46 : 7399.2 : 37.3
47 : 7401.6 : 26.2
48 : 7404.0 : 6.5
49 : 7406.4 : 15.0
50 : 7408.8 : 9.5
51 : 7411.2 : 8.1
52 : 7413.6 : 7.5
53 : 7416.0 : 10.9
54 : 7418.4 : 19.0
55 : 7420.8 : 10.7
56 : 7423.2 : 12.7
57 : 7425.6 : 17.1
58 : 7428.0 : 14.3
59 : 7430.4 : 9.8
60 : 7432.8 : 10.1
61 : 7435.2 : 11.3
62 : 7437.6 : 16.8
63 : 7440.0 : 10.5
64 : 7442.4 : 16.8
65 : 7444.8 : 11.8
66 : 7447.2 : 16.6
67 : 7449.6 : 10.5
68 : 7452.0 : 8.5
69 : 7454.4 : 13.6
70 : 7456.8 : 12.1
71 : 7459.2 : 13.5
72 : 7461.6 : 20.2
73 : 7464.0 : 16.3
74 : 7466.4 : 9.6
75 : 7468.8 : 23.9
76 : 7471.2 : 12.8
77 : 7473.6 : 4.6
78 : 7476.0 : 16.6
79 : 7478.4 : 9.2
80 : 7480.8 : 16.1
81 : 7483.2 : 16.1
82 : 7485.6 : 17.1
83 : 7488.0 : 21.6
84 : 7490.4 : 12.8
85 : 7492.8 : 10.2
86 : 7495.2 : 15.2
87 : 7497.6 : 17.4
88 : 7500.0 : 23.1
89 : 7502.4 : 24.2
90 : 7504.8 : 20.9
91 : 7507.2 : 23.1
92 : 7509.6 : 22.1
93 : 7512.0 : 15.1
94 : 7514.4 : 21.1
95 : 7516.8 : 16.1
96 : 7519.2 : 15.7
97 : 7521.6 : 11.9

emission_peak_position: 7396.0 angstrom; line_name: [O II] 3727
